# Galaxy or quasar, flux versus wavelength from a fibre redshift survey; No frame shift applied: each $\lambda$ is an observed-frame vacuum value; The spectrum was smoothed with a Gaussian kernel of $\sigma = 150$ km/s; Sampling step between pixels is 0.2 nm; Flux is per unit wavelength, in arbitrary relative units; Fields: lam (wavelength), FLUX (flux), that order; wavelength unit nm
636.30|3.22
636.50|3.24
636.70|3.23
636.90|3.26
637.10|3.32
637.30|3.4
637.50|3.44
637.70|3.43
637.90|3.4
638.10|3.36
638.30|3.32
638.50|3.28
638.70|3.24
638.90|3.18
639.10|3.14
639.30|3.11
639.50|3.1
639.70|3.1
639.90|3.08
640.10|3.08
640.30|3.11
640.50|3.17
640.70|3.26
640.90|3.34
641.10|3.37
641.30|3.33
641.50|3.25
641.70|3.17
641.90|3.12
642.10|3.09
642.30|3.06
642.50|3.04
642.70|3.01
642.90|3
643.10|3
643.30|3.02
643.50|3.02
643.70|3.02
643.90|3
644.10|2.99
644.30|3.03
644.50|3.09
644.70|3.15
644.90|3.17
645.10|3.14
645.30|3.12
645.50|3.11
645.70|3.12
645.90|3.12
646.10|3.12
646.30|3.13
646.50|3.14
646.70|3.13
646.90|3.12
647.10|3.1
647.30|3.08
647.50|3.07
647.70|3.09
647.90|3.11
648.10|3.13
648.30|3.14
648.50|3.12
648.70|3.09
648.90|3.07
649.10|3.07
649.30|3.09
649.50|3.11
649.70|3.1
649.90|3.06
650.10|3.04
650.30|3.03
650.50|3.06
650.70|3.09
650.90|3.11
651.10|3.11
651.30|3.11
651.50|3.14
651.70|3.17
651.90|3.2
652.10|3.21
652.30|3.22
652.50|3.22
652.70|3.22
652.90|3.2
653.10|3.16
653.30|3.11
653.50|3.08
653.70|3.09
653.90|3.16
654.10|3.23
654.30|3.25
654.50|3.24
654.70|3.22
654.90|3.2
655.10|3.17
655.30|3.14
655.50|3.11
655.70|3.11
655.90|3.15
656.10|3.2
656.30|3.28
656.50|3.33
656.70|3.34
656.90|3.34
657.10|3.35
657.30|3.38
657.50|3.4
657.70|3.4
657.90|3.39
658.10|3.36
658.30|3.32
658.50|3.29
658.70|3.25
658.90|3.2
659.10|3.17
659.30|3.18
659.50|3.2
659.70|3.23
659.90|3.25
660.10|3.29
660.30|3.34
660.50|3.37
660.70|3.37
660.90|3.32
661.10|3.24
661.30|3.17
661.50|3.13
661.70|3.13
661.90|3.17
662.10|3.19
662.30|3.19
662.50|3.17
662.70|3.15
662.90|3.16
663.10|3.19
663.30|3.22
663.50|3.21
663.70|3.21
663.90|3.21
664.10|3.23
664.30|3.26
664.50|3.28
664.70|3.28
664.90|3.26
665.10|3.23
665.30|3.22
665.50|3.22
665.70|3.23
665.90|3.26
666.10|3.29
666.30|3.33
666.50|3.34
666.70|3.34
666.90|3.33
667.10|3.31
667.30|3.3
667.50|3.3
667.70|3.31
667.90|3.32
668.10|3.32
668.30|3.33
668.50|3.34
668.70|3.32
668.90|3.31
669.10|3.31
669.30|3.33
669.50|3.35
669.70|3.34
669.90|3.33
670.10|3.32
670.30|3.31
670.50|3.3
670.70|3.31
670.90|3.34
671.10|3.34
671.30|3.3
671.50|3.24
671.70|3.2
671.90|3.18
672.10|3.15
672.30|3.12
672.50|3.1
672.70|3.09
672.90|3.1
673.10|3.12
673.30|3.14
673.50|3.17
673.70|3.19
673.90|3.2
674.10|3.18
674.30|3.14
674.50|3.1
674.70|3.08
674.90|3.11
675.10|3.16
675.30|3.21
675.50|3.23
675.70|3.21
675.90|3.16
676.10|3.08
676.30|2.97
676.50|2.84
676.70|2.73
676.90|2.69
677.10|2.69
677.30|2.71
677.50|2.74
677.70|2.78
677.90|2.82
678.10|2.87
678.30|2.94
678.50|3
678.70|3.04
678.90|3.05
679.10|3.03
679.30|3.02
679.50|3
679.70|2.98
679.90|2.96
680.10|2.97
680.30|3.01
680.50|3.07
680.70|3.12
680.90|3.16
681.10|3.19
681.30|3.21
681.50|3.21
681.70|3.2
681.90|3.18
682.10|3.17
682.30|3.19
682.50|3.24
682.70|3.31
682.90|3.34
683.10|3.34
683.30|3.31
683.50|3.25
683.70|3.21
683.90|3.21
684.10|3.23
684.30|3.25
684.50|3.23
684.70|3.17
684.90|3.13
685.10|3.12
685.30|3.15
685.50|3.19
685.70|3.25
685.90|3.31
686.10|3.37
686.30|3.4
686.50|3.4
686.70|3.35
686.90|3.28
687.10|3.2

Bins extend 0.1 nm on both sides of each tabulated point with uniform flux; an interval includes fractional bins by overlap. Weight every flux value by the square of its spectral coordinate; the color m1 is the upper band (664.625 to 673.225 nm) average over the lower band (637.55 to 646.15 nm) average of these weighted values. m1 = 1.1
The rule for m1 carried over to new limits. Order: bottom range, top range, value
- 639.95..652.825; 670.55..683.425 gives 1.09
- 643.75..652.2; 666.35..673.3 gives 1.13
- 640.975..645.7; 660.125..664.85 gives 1.10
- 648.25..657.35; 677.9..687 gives 1.09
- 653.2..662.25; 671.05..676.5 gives 1.02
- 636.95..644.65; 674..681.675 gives 1.06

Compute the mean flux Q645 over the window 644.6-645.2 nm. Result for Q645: 3.15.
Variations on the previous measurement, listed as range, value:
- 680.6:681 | 3.14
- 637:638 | 3.4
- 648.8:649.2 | 3.07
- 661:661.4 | 3.21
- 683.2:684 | 3.24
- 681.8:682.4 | 3.18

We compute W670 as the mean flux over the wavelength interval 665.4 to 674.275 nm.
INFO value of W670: 3.26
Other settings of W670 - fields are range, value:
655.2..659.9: 3.27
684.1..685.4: 3.18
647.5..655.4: 3.14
